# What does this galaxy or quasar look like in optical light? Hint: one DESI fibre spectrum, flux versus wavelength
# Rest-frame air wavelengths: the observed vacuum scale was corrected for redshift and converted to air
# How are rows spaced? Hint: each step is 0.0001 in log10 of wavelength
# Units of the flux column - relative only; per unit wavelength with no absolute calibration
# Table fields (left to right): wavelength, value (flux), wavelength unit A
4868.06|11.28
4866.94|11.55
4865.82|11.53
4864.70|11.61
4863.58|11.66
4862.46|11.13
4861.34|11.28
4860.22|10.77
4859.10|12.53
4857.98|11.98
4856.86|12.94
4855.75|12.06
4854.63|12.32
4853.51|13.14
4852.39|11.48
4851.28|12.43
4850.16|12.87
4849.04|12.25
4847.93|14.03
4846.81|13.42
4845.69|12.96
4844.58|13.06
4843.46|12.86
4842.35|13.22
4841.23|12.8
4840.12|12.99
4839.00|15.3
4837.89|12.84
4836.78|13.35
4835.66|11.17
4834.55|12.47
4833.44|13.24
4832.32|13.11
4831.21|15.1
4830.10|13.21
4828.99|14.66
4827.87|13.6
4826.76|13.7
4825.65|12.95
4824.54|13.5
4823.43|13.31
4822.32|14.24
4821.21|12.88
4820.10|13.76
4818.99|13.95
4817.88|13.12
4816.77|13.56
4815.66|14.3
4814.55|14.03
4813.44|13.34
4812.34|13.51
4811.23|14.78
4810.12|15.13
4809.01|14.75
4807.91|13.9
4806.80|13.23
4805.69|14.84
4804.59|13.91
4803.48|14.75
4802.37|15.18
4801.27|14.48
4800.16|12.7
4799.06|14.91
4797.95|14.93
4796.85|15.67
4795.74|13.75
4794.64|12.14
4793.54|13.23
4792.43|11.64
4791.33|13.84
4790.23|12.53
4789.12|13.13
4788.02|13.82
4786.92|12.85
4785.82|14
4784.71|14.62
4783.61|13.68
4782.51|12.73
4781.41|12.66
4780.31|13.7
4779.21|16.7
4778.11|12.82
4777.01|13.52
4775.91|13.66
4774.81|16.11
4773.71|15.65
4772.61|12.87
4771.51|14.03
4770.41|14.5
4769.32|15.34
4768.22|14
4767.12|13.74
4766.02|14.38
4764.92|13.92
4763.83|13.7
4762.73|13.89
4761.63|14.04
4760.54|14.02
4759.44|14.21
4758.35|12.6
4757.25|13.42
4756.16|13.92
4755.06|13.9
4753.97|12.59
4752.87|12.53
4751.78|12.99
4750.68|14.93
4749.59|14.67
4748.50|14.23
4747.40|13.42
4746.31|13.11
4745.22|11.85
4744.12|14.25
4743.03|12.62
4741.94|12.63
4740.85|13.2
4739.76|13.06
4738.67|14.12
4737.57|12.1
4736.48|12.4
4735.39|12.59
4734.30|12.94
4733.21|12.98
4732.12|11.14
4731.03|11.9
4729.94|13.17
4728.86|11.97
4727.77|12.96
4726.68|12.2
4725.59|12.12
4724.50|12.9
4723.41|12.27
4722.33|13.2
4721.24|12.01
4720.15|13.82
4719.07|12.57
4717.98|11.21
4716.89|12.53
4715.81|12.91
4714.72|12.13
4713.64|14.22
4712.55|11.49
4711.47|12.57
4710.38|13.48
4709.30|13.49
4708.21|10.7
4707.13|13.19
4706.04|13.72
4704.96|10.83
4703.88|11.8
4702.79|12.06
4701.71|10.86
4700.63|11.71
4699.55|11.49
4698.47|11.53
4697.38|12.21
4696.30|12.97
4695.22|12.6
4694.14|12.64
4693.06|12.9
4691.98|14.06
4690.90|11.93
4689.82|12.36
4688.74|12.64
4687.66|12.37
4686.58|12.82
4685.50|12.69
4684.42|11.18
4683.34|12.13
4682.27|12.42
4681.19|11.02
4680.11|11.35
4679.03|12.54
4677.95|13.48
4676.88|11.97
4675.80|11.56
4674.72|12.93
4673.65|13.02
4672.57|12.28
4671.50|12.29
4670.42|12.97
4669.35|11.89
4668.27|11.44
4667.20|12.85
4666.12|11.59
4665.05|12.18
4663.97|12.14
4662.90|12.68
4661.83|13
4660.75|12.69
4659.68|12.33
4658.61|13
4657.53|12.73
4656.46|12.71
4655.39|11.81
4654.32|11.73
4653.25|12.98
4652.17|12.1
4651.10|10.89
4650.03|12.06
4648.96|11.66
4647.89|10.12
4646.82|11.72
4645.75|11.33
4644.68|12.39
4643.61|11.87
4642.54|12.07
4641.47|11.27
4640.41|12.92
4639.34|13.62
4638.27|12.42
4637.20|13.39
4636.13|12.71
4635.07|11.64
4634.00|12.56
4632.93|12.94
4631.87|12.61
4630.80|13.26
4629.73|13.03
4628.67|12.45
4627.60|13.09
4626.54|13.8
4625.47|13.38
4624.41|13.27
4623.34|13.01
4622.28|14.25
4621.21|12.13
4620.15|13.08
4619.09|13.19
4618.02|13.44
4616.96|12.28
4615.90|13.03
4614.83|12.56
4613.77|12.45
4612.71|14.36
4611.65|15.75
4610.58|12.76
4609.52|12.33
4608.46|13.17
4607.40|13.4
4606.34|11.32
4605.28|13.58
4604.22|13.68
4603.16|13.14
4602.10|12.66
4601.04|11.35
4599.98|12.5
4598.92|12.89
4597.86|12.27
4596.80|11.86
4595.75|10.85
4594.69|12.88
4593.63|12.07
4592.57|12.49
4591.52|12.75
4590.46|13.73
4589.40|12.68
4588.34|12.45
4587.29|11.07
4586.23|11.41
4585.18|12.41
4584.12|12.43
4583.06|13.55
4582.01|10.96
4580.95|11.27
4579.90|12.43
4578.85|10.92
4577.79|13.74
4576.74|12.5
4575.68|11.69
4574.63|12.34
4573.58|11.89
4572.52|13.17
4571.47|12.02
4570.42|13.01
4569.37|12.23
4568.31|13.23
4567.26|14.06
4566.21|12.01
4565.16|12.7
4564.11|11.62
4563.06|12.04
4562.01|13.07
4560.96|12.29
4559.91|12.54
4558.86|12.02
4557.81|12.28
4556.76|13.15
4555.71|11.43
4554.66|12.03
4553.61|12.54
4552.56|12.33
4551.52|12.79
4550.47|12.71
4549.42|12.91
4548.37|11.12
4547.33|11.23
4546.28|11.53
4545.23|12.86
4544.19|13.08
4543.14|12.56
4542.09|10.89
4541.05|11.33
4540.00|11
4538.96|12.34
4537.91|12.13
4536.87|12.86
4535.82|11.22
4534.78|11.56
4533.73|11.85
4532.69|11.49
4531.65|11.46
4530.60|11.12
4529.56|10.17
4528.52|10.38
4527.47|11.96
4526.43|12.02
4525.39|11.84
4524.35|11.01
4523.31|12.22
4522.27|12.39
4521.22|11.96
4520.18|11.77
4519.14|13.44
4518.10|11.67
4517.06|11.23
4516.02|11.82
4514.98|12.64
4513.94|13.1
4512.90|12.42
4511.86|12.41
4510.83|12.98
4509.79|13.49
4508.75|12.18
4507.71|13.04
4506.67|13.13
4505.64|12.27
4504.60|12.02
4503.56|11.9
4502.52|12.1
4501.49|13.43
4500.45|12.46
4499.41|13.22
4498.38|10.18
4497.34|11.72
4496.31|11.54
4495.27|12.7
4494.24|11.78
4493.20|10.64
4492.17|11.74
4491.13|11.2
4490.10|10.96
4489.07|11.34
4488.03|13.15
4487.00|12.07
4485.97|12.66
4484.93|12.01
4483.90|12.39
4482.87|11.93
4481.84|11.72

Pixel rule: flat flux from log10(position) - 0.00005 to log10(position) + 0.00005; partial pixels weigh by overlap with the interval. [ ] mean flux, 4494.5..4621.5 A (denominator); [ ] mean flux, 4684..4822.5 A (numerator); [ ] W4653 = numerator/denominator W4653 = 1.1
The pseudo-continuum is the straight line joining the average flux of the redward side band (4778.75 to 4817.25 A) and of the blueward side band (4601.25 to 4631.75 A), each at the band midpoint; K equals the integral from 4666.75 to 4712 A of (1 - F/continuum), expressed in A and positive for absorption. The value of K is 3.8 A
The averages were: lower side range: 13.1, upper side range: 13.9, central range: 12.3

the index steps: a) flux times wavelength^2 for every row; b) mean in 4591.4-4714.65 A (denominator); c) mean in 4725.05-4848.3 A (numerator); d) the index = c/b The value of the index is 1.1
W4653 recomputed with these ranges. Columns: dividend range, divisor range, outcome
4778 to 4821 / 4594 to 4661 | 1.10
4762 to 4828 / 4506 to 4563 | 1.15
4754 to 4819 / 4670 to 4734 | 1.12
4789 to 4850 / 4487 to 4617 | 1.11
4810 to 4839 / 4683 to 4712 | 1.10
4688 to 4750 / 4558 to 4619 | 1.00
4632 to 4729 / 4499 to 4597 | 1.01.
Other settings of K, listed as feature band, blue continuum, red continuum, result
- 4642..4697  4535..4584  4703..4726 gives 0.8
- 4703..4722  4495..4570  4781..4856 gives 0.7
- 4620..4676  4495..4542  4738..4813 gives 2.0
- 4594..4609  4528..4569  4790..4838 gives -0.2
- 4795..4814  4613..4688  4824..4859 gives -2.0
